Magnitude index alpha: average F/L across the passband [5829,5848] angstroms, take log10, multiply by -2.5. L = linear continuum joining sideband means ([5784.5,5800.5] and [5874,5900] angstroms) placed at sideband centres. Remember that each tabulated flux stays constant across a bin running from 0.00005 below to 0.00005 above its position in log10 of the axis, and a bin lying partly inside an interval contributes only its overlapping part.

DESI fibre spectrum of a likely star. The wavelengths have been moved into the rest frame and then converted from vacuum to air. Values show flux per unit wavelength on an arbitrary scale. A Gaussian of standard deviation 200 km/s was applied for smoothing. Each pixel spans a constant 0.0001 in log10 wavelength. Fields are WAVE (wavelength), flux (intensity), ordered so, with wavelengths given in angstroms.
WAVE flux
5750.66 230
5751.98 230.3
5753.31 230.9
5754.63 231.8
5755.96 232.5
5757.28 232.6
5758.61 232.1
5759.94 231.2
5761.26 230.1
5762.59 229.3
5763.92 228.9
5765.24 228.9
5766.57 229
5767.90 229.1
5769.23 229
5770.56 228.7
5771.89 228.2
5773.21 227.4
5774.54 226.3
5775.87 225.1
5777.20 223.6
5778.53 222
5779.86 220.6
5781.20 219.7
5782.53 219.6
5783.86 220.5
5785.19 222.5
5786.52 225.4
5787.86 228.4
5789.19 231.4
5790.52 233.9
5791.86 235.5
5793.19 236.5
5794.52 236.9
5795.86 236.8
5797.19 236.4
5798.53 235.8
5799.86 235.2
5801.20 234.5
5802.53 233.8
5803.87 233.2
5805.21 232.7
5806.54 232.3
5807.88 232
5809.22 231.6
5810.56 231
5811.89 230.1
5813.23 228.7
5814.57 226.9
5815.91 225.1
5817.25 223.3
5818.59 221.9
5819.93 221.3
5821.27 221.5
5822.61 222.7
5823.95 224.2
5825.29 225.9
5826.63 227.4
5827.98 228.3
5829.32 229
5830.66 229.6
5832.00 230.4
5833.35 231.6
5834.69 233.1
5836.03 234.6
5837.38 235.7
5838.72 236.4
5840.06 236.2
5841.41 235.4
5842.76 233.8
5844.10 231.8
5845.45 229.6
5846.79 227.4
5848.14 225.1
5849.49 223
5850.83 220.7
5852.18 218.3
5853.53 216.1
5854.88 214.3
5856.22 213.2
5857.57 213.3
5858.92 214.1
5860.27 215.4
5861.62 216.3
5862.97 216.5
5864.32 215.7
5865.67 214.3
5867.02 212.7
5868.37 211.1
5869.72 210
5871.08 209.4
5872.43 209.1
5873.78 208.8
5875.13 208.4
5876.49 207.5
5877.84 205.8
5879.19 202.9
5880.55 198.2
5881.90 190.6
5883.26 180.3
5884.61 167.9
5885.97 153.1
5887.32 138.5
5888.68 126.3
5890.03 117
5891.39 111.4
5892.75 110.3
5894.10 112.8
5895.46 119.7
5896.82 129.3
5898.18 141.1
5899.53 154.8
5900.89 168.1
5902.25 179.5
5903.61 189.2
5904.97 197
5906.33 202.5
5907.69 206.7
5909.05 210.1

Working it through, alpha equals -0.184 mag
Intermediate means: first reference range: 233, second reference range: 158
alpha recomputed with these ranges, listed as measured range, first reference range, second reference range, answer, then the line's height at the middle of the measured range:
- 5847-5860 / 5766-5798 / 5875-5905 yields -0.19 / 183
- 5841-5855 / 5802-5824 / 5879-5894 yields -0.18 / 191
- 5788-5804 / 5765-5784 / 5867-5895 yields -0.10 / 215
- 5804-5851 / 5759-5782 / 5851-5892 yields -0.10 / 209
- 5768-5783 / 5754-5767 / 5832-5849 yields 0.03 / 231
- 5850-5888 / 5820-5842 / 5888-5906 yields -0.13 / 180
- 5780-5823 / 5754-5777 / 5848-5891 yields -0.05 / 219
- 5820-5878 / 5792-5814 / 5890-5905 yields -0.17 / 190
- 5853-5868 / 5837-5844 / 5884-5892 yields -0.12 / 193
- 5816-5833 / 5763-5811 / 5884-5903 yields -0.15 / 197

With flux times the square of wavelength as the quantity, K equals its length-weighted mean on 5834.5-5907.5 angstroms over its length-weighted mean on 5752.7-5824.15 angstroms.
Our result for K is 0.9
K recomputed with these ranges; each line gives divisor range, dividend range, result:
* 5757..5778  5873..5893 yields 0.77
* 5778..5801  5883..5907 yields 0.68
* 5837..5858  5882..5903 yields 0.64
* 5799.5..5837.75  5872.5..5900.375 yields 0.72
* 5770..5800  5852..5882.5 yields 0.95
